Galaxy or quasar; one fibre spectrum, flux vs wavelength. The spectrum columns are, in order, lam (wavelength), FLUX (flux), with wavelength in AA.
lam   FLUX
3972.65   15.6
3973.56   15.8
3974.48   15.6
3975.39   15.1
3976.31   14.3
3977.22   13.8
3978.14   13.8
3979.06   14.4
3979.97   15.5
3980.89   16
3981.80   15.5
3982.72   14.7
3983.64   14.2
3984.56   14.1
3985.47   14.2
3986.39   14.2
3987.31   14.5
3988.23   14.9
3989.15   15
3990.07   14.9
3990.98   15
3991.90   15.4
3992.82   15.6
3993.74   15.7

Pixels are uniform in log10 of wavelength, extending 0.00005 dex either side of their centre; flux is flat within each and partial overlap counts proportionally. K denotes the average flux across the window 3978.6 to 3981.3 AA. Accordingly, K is 15.3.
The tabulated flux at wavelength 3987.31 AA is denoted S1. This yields 14.5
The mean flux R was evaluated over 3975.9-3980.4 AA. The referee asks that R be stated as 14.4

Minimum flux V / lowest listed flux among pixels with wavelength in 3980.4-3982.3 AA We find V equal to 15.5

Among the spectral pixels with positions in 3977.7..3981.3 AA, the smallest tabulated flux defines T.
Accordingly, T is 13.8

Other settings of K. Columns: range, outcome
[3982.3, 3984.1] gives 14.4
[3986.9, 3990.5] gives 14.8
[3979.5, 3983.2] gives 15.4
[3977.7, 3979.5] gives 14.1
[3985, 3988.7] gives 14.4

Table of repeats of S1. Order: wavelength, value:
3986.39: 14.2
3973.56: 15.8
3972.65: 15.6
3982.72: 14.7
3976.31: 14.3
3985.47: 14.2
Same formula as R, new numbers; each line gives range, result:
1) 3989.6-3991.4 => 15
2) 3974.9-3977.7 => 14.4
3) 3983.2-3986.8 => 14.2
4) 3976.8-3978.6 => 13.8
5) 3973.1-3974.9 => 15.7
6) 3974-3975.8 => 15.4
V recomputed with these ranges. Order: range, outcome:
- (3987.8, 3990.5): 14.9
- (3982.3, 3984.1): 14.2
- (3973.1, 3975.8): 15.1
